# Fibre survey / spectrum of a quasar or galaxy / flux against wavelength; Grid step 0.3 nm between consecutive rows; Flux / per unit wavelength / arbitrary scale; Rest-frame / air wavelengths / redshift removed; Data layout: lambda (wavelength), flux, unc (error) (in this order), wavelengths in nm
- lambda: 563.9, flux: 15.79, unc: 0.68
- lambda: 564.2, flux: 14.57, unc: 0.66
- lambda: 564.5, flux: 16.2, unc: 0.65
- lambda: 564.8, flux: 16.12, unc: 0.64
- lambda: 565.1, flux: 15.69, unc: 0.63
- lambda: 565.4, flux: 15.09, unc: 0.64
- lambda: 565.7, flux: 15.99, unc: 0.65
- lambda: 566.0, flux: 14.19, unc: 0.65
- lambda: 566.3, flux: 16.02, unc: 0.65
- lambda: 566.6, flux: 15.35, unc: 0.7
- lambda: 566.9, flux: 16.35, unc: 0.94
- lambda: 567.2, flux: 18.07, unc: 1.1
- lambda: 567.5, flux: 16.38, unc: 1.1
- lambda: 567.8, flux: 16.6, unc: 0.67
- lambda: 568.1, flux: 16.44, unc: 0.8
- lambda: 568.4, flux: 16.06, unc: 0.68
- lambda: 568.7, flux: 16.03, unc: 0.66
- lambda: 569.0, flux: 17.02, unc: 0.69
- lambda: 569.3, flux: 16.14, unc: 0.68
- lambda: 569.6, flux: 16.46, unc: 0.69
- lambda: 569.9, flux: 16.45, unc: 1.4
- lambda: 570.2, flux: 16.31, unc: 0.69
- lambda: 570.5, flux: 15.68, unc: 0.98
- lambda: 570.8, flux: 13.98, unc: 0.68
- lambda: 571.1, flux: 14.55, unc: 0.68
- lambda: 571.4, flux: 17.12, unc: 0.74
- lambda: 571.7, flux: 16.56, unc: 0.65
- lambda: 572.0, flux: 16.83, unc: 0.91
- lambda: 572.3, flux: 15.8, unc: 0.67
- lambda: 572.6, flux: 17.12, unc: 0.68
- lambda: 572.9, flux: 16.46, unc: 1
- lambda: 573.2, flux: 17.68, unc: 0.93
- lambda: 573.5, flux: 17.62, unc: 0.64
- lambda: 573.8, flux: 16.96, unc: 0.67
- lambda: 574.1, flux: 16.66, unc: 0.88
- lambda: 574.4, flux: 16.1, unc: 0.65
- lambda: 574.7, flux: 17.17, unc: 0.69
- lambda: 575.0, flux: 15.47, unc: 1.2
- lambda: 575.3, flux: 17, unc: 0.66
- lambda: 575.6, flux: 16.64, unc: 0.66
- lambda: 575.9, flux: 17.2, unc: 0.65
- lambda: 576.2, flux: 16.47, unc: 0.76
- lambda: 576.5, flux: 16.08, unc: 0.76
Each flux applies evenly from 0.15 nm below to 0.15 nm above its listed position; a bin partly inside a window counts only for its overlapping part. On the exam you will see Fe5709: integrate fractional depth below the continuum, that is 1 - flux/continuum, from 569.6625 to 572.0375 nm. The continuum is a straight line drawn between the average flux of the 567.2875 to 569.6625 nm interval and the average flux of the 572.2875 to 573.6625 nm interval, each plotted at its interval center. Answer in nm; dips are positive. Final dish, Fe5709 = 0.12 nm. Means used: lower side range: 16.4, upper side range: 17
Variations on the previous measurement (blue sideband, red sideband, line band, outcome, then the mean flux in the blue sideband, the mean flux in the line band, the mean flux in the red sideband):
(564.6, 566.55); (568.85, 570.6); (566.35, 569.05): -0.08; 15.5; 16.4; 16.4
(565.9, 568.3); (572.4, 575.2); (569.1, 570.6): 0.02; 16.2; 16.3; 16.8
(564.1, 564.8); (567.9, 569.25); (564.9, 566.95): 0.05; 15.6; 15.5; 16.4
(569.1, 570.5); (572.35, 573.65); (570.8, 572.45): 0.08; 16.3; 16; 17.1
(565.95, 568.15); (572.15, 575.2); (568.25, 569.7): 0.00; 16.3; 16.3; 16.7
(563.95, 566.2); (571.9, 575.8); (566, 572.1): -0.05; 15.4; 16.2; 16.7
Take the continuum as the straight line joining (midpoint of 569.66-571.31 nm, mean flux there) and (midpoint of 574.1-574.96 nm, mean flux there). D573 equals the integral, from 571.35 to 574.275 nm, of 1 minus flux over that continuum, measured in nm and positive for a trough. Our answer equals -0.14 nm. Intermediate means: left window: 15.5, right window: 16.5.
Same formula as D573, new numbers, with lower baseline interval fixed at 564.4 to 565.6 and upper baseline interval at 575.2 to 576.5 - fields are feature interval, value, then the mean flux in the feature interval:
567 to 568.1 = -0.06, 16.9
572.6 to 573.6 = -0.04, 17.2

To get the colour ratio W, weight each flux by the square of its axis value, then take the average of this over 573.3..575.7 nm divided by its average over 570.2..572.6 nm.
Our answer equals 1.1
